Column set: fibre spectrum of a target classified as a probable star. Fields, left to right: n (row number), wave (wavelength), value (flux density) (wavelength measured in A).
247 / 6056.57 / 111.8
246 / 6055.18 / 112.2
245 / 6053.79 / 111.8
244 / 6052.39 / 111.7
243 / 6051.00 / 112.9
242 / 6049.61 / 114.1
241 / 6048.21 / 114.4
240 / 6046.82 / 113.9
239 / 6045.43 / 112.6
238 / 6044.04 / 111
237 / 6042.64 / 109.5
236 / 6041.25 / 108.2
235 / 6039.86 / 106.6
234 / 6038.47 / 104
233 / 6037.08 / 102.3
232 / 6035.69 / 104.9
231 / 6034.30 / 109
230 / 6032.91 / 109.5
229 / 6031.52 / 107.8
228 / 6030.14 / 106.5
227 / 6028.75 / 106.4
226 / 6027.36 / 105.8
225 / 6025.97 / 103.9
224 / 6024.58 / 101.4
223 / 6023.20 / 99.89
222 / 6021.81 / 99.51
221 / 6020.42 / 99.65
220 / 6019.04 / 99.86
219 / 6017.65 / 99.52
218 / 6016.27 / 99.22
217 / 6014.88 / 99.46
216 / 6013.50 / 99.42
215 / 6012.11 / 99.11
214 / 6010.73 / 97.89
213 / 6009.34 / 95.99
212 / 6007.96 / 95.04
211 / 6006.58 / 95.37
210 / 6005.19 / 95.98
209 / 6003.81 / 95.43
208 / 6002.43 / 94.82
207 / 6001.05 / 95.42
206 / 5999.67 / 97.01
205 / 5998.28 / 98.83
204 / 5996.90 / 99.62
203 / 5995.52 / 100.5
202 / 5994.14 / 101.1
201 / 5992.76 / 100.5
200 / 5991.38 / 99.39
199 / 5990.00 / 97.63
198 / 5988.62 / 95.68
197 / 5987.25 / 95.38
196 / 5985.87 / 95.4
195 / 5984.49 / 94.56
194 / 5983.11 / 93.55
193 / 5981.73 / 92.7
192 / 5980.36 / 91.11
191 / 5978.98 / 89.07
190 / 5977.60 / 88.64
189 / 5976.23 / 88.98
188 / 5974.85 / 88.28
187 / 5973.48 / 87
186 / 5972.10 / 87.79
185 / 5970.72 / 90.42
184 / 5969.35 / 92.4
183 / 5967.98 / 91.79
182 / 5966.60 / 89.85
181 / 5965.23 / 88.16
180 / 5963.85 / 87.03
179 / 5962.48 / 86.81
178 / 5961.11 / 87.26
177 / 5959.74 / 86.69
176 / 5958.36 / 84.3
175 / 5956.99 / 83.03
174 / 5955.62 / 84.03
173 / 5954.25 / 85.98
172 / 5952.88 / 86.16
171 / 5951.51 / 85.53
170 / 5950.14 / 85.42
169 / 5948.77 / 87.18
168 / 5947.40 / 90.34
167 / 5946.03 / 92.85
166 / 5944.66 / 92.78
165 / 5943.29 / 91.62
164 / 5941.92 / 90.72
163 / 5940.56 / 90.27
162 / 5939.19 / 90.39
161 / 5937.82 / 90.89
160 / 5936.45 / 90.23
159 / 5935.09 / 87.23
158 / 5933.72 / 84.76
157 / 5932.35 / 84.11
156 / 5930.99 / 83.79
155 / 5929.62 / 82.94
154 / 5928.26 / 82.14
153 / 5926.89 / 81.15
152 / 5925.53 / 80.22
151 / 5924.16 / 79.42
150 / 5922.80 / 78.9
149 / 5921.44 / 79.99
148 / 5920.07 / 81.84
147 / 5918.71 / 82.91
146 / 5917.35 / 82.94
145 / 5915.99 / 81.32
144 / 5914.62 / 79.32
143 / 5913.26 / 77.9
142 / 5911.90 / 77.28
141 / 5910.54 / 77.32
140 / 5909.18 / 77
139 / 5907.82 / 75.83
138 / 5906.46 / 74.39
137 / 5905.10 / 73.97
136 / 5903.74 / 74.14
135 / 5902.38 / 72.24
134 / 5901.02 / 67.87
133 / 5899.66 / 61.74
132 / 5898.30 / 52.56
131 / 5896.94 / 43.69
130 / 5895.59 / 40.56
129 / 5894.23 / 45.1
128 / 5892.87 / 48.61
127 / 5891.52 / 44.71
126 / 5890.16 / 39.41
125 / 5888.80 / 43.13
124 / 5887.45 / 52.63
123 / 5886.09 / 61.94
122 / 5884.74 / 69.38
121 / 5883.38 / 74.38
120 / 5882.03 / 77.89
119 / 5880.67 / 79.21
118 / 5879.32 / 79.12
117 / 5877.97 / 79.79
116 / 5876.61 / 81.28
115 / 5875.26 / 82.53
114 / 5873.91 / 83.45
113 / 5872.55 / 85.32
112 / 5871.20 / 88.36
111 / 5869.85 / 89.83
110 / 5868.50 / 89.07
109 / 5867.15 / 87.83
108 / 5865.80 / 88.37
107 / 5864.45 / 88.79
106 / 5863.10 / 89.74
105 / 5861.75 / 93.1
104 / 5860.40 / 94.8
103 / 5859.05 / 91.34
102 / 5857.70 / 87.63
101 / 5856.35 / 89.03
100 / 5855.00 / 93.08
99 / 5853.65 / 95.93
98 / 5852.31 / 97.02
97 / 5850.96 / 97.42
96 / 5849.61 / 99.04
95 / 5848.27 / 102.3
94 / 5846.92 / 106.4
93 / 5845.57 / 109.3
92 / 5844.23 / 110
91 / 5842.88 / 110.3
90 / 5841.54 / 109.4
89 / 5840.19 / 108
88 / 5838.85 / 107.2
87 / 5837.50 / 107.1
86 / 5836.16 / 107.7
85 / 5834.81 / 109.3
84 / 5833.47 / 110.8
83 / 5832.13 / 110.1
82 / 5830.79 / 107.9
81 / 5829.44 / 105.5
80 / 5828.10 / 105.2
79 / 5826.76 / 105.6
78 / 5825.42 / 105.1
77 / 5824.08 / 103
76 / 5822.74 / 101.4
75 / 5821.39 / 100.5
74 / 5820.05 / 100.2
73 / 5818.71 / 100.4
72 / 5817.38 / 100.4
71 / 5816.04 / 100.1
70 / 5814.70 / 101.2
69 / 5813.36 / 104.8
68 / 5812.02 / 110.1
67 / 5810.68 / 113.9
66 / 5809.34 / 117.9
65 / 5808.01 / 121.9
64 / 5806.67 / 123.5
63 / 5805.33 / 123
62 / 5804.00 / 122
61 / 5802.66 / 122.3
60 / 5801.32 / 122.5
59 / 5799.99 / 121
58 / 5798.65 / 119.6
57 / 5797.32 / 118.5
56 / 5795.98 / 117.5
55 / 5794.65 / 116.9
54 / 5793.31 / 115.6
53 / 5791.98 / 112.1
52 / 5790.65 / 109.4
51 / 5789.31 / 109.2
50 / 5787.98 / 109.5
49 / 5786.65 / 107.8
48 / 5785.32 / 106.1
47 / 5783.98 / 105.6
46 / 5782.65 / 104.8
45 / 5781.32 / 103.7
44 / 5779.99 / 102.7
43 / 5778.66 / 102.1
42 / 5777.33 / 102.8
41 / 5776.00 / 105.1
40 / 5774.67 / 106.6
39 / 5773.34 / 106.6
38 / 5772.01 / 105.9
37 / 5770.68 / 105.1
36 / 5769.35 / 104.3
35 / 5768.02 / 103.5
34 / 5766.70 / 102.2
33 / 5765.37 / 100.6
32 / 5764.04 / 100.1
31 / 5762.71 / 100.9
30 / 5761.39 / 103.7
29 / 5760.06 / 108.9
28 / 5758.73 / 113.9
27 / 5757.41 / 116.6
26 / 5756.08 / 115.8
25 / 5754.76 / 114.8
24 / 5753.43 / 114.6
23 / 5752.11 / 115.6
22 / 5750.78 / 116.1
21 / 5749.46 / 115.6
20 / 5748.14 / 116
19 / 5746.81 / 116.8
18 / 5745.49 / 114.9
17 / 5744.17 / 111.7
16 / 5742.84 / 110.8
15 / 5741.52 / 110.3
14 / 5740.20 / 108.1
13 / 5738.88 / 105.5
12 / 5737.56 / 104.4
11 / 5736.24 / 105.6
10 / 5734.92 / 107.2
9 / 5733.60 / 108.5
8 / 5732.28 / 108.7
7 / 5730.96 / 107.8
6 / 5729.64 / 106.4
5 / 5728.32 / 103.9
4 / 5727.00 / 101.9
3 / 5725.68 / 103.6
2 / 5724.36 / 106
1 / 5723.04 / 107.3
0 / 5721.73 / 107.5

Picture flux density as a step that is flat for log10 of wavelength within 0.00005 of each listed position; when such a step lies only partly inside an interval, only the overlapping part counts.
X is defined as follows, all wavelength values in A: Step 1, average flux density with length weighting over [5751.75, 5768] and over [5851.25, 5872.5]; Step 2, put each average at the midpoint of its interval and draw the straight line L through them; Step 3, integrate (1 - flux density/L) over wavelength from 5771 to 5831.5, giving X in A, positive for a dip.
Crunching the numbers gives -4.8 A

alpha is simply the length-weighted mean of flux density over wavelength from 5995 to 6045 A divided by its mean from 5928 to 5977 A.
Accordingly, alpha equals 1.16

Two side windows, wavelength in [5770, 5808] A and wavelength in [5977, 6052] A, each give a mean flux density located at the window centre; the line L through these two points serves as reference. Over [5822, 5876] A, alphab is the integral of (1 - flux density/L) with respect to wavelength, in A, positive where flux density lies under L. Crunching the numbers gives 5.1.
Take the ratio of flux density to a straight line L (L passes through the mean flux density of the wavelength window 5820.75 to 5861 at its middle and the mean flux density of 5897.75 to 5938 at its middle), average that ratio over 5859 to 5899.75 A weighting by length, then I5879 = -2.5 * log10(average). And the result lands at 0.26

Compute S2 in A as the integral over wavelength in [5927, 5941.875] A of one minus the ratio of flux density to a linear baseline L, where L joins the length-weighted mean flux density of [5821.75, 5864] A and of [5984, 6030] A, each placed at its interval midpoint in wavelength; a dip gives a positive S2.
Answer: 2.0 A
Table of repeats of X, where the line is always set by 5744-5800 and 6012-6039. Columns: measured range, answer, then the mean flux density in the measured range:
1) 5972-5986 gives 1.83 A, 90.6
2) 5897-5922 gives 7.49 A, 74.2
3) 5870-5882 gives 2.74 A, 82.4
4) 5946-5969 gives 3.87 A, 87.1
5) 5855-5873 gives 2.95 A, 89.7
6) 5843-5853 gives 0.39 A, 103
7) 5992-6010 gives 1.08 A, 97.4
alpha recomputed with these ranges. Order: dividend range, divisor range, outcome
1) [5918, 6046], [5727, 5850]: 0.86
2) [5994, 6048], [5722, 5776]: 0.94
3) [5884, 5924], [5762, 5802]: 0.61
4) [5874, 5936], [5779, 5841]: 0.65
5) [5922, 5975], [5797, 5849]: 0.79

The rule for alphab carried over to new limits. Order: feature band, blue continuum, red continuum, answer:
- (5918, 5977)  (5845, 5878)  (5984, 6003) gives 5.55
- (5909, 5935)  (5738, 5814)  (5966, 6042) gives 5.49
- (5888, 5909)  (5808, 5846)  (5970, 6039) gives 9.26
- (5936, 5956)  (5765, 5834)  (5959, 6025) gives 1.85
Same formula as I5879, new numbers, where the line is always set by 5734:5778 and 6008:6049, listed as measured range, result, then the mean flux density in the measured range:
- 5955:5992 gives 0.166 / 90.3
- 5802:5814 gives -0.094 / 118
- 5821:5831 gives 0.036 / 104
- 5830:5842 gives -0.010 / 109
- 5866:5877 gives 0.233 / 86.2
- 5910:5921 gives 0.305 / 80.1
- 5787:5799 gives -0.057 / 114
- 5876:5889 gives 0.445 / 70.8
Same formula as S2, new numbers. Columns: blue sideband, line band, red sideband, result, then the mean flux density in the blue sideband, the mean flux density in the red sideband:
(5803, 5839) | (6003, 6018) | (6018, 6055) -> 1.4 A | 108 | 107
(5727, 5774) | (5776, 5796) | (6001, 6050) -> 0.0 A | 109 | 103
